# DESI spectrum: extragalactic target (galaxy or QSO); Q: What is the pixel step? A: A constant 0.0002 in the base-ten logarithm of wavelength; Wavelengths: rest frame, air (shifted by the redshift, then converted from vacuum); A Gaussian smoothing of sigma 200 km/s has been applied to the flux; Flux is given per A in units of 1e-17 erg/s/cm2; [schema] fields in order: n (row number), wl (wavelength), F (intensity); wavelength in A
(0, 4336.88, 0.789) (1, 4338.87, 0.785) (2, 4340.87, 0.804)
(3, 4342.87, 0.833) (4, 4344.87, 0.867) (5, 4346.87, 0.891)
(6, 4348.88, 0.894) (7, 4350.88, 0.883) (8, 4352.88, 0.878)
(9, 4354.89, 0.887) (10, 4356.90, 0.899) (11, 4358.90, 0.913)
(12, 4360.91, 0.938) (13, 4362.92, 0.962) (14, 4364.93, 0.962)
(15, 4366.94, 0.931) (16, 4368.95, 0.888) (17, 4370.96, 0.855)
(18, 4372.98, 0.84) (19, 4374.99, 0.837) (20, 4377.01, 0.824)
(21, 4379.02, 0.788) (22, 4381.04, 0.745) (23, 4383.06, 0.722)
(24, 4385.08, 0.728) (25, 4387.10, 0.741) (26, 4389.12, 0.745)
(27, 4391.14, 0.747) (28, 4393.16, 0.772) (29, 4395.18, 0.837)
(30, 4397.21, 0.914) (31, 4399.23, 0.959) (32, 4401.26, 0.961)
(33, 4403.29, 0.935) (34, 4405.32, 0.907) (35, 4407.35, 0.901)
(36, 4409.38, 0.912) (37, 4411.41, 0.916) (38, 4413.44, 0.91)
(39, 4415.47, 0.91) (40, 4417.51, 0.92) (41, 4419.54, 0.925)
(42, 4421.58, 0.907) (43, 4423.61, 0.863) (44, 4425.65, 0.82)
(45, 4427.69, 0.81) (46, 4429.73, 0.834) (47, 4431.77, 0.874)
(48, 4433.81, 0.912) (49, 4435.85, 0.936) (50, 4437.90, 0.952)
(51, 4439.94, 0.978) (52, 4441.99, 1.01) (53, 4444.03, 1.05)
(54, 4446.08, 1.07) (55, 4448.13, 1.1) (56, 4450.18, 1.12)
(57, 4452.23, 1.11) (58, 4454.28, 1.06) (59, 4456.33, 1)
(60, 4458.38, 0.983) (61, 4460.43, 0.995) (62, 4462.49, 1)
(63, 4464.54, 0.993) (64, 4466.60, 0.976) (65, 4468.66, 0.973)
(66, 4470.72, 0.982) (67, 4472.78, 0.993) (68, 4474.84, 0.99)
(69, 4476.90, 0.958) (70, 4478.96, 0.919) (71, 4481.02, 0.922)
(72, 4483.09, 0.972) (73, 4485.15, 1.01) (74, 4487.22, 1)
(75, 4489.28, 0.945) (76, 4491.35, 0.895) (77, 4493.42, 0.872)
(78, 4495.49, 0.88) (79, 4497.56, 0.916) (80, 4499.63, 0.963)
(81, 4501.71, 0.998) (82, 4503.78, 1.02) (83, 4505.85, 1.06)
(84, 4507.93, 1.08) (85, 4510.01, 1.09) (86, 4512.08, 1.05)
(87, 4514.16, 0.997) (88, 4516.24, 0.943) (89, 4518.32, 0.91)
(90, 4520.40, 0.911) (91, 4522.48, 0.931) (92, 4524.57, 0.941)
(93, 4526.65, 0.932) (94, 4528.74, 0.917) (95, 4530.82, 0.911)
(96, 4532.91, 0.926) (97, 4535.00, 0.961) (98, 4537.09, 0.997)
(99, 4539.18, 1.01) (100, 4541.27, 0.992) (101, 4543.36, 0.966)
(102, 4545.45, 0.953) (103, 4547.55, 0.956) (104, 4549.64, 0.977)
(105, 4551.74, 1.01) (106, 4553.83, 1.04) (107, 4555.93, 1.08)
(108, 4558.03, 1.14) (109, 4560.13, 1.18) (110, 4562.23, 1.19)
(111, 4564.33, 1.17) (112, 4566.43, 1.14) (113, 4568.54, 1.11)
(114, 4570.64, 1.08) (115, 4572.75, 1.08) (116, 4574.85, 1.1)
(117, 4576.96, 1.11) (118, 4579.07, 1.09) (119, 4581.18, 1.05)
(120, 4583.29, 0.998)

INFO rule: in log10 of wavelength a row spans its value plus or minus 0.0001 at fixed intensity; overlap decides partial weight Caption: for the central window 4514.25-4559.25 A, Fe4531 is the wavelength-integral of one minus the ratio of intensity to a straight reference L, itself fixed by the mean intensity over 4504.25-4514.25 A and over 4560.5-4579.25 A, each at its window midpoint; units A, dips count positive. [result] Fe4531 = 4.8 A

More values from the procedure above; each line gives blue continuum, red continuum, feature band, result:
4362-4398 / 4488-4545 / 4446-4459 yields -2.4 A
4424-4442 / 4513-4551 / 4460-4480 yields -1.3 A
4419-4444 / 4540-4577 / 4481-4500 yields 0.9 A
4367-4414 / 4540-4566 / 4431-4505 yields -3.0 A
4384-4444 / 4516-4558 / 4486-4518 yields -1.2 A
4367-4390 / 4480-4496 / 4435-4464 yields -4.5 A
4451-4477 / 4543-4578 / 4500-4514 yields -0.1 A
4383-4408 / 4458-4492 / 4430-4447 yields -1.0 A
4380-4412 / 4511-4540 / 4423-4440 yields -0.2 A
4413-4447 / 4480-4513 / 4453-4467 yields -0.8 A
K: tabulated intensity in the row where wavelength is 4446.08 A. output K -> 1.07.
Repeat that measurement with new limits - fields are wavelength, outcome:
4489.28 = 0.945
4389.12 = 0.745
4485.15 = 1.01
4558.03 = 1.14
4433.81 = 0.912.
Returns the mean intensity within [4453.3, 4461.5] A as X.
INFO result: 1.01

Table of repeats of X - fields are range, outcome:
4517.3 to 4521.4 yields 0.911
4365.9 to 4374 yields 0.879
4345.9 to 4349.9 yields 0.891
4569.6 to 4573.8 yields 1.08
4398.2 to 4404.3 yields 0.951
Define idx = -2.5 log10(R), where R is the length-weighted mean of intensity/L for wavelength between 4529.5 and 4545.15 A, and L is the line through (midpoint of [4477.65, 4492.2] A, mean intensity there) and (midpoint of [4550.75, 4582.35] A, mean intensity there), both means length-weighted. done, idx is 0.09 mag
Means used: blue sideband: 0.953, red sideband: 1.1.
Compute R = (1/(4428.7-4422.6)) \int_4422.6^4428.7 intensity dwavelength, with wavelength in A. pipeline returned 0.83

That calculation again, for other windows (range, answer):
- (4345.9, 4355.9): 0.886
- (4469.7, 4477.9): 0.981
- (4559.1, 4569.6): 1.16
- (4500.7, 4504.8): 1.01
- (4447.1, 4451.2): 1.11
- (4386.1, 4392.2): 0.745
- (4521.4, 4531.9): 0.926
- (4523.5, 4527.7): 0.935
